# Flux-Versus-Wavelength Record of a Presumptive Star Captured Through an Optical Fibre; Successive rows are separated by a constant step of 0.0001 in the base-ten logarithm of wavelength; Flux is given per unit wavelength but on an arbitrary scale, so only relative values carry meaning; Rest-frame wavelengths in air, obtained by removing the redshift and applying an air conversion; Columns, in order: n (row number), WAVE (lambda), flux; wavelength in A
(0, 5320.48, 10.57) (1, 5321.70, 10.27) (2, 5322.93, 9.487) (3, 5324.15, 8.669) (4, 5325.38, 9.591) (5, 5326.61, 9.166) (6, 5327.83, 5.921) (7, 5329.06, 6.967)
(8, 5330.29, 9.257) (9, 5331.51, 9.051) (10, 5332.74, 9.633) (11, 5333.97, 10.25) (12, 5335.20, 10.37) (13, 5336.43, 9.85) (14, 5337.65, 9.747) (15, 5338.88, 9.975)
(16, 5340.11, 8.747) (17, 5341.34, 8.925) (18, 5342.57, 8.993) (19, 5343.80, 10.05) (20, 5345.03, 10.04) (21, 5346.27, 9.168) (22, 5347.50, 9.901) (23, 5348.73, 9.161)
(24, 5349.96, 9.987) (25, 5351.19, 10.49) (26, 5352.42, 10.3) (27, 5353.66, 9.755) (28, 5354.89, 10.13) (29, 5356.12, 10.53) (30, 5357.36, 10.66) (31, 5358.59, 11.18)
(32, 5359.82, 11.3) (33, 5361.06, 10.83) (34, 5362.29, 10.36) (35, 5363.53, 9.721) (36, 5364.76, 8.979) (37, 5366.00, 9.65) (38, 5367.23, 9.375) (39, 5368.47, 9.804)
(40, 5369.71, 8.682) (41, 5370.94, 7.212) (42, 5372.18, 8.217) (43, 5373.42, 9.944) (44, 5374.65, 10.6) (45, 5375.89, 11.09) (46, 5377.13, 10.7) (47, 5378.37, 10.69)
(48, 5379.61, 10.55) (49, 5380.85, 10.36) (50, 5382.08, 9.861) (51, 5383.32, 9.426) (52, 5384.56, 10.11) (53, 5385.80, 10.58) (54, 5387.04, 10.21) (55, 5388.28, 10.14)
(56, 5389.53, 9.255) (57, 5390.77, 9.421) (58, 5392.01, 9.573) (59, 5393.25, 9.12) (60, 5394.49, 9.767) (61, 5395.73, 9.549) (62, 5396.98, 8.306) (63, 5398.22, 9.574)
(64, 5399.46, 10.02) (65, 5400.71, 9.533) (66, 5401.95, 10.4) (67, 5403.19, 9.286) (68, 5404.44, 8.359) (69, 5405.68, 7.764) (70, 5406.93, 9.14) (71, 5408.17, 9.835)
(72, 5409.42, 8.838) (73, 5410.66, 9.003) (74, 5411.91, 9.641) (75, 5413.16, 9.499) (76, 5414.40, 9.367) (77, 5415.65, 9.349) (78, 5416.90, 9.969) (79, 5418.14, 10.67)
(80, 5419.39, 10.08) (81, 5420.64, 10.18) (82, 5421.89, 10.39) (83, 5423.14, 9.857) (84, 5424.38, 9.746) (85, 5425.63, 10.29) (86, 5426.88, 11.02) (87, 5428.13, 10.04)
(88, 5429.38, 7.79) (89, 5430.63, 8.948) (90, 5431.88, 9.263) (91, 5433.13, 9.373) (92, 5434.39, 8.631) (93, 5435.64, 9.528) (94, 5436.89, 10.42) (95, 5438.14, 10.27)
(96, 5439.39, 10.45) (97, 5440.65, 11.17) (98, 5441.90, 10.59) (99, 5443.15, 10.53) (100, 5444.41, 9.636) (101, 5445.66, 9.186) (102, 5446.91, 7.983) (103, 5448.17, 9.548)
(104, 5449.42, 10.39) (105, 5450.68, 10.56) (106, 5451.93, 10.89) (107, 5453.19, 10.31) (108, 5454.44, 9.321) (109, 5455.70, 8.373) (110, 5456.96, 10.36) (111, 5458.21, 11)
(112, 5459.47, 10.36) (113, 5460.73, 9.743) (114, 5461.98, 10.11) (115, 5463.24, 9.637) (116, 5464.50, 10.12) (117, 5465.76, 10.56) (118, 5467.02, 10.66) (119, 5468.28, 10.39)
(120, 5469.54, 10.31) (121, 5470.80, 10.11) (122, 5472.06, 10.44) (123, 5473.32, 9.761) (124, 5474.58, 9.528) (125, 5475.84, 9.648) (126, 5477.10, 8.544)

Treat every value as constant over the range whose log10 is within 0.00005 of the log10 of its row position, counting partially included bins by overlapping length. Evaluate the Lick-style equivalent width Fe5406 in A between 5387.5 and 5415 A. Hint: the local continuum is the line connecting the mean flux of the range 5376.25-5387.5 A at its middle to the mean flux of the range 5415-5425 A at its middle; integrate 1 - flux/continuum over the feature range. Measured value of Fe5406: 2.2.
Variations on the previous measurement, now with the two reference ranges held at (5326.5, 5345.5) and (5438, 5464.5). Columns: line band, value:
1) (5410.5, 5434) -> 0.23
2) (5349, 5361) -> -1.47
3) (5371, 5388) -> -1.04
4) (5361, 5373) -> 0.23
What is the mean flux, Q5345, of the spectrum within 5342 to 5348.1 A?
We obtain 9.62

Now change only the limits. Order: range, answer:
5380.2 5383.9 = 9.91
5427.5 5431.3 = 8.93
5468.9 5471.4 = 10.2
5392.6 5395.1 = 9.46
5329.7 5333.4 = 9.33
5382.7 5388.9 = 10.1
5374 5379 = 10.8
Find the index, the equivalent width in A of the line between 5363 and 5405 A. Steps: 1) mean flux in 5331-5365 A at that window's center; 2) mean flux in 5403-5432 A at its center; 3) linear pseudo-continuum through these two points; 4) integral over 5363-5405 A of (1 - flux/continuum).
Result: 0.3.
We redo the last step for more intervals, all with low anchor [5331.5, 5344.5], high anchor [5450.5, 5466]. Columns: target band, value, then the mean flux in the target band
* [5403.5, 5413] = 0.9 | 8.97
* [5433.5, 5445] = -0.1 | 10.1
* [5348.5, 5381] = -1.0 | 10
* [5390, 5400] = 0.4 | 9.42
